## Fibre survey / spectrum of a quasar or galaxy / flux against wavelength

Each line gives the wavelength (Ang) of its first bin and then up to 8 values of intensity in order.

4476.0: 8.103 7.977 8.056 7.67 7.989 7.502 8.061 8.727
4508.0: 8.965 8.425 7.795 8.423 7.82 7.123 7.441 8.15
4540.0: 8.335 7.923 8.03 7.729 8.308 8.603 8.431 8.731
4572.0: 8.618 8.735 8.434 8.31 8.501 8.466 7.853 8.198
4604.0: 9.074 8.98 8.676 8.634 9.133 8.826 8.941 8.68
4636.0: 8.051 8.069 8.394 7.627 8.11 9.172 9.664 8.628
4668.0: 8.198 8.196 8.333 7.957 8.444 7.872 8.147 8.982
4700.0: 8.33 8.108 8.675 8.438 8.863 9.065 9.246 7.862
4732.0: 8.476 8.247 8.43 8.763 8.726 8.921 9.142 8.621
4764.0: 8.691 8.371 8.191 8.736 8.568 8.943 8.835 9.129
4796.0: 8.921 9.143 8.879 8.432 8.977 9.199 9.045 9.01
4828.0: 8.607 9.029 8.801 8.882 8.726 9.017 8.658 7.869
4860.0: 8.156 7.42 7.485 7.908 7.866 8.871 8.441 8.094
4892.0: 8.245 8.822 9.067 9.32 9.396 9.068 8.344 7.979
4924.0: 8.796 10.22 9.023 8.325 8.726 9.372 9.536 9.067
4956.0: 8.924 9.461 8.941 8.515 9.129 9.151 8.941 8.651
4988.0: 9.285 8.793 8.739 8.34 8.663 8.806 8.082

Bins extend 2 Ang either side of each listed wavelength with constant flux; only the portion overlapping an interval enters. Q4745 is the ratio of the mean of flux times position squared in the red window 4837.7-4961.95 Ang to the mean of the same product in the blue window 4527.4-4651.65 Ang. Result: 1.18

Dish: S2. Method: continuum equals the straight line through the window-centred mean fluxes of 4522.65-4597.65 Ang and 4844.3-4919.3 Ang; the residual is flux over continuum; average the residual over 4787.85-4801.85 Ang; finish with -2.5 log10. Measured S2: -0.08 mag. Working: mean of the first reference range 8.19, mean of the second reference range 8.45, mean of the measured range 9.03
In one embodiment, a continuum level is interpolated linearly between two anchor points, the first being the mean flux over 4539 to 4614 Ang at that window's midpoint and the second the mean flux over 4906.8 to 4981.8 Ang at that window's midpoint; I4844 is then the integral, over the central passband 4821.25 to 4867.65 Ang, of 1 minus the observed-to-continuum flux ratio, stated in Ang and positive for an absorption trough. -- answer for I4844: 1.6 Ang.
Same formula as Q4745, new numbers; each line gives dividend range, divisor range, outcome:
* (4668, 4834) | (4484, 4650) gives 1.13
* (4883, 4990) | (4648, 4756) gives 1.15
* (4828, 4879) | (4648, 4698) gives 1.07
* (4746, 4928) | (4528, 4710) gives 1.13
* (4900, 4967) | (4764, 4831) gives 1.08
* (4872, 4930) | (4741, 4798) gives 1.05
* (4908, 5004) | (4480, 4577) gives 1.31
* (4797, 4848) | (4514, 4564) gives 1.26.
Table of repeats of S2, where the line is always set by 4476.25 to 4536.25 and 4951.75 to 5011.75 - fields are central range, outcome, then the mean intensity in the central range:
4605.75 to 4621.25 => -0.082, 8.85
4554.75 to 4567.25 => -0.050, 8.48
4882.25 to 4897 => 0.042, 8.37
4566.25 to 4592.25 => -0.053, 8.55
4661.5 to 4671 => -0.021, 8.46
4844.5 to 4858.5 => 0.013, 8.52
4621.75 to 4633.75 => -0.076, 8.83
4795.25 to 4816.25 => -0.044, 8.9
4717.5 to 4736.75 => -0.026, 8.61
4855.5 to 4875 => 0.118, 7.76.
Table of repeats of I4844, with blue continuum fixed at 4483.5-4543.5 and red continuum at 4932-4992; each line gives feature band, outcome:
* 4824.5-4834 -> -0.15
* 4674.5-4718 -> 0.23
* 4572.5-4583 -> -0.51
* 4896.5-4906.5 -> -0.32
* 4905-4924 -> 0.33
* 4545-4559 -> 0.10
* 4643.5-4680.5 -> -0.44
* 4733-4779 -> -0.36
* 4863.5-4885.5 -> 1.95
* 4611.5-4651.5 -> -0.97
